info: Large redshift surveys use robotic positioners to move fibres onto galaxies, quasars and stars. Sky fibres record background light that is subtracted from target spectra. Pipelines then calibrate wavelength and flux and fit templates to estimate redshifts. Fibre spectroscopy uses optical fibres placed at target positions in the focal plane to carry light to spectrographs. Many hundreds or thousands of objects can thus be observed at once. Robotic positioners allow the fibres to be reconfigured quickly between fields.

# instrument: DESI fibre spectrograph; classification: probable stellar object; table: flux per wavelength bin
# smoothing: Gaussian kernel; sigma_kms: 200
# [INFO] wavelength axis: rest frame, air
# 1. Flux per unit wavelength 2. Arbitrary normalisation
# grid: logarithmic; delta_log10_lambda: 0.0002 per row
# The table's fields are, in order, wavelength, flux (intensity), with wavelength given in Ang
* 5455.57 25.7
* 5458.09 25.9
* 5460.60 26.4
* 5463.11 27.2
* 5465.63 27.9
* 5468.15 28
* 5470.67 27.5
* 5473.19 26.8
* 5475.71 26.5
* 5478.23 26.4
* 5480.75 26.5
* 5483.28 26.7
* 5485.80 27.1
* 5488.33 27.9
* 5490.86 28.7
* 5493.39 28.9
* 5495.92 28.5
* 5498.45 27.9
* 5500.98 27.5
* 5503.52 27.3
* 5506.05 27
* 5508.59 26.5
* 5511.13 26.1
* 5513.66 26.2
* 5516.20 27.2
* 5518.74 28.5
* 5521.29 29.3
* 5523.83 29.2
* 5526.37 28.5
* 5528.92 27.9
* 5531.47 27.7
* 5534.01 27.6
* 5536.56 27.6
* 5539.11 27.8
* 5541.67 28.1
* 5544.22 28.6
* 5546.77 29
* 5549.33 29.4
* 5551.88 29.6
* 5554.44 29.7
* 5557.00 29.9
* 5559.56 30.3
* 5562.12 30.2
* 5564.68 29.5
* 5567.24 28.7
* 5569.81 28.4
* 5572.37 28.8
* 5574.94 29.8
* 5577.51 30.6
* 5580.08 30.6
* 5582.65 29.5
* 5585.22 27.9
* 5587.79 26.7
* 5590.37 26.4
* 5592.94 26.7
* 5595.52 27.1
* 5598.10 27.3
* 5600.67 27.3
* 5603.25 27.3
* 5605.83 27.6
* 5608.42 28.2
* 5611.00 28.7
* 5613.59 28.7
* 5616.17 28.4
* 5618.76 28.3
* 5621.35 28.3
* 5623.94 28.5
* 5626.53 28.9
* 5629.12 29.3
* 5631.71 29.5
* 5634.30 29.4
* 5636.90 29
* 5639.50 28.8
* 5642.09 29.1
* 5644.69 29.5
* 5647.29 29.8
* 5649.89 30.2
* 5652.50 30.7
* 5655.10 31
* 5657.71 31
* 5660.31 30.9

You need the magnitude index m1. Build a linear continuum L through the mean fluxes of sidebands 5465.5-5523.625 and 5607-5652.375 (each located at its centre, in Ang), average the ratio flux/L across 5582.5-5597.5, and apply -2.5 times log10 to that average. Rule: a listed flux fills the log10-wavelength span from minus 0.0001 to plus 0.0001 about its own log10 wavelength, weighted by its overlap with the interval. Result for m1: 0.05 mag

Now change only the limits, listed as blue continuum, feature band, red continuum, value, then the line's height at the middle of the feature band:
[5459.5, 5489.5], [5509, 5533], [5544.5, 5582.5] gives 0.02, 28.4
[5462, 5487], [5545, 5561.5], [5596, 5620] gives -0.08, 27.6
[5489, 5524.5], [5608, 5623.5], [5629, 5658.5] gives 0.03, 29.4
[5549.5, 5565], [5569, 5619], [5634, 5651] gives 0.05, 29.7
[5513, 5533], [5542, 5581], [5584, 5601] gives -0.08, 27.5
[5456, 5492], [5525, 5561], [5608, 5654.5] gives -0.03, 28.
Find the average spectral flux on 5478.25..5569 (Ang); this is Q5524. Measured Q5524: 28.2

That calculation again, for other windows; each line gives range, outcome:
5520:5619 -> 28.5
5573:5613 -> 28.1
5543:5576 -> 29.4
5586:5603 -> 27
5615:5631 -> 28.7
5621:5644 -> 29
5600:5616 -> 28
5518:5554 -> 28.5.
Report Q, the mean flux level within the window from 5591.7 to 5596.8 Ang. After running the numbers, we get 26.9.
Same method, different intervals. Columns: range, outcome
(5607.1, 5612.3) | 28.4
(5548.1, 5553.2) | 29.5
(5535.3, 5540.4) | 27.7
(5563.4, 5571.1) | 28.9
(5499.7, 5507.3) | 27.3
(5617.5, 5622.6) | 28.3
